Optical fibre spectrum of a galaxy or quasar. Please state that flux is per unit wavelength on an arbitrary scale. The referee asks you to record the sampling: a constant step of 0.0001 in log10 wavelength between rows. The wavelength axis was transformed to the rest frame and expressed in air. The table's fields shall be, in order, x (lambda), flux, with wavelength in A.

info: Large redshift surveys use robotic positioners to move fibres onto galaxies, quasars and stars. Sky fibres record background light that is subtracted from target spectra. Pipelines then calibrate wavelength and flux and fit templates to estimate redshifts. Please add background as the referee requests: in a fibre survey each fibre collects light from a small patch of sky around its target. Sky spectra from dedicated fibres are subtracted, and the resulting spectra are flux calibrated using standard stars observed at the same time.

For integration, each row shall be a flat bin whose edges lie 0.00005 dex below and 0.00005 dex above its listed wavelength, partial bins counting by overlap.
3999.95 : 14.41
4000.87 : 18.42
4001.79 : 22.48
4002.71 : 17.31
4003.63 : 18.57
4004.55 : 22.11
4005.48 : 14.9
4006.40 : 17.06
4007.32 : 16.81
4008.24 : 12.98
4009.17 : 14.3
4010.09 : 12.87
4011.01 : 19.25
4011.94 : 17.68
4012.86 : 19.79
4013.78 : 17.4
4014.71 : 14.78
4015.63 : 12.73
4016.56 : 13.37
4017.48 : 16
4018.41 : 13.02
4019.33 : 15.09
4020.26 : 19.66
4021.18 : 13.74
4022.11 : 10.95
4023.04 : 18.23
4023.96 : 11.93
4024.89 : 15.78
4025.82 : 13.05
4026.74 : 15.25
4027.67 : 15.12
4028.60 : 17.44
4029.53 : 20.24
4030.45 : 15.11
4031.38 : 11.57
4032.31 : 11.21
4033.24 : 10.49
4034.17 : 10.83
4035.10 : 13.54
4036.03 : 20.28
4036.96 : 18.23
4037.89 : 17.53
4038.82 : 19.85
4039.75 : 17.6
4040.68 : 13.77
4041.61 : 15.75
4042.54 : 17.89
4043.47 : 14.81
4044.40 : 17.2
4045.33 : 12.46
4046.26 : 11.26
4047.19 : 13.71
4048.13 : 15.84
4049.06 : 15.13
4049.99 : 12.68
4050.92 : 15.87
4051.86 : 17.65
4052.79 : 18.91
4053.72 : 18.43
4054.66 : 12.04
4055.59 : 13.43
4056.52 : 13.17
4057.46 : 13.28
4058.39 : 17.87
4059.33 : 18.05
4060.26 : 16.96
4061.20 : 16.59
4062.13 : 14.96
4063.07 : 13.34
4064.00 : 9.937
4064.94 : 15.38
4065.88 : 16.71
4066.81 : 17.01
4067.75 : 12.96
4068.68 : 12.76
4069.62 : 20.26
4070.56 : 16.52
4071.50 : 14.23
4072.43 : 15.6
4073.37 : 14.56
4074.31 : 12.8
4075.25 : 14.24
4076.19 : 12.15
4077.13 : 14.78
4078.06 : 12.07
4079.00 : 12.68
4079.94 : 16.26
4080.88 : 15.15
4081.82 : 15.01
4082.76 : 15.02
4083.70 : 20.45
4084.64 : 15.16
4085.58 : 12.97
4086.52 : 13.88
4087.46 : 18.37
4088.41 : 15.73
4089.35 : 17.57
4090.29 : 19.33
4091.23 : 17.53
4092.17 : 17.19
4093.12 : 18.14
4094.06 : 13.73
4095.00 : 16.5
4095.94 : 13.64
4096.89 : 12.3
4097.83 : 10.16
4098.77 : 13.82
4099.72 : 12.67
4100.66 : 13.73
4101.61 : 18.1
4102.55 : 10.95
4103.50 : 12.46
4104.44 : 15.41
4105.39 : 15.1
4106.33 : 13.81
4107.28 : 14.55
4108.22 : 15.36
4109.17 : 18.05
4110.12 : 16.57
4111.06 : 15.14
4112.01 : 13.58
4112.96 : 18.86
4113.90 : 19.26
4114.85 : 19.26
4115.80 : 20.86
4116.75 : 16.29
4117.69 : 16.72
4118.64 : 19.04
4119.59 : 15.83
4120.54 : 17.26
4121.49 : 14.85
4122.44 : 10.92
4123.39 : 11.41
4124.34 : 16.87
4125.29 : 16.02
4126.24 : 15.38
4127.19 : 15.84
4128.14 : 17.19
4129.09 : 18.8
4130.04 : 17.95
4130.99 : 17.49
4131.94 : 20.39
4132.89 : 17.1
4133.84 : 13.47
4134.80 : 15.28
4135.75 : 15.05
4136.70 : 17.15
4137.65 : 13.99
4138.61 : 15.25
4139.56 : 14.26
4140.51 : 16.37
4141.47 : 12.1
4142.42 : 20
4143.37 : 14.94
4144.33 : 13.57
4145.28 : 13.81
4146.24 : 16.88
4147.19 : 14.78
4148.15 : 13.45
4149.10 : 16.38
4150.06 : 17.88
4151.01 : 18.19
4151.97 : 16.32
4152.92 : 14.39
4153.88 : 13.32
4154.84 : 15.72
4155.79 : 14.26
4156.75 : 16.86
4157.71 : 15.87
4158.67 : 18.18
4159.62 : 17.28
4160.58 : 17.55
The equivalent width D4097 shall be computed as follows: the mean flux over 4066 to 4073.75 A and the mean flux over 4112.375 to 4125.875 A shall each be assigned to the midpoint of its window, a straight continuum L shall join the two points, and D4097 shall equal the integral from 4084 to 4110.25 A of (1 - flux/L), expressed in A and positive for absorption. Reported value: 1.7 A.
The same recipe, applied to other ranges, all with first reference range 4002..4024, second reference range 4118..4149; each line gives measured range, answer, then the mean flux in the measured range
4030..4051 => 1.4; 14.9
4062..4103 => 2.4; 14.9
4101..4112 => 0.6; 15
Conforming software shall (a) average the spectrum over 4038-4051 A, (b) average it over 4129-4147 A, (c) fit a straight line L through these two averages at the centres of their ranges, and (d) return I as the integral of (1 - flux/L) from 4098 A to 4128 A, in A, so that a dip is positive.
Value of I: 0.3 A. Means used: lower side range 15.3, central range 15.6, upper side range 15.9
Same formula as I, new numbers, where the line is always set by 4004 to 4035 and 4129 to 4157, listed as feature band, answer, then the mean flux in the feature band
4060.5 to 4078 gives 0.84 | 14.7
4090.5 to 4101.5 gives 0.59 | 14.7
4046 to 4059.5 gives 0.16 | 15.1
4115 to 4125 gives -0.27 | 16.1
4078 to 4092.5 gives -0.46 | 16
